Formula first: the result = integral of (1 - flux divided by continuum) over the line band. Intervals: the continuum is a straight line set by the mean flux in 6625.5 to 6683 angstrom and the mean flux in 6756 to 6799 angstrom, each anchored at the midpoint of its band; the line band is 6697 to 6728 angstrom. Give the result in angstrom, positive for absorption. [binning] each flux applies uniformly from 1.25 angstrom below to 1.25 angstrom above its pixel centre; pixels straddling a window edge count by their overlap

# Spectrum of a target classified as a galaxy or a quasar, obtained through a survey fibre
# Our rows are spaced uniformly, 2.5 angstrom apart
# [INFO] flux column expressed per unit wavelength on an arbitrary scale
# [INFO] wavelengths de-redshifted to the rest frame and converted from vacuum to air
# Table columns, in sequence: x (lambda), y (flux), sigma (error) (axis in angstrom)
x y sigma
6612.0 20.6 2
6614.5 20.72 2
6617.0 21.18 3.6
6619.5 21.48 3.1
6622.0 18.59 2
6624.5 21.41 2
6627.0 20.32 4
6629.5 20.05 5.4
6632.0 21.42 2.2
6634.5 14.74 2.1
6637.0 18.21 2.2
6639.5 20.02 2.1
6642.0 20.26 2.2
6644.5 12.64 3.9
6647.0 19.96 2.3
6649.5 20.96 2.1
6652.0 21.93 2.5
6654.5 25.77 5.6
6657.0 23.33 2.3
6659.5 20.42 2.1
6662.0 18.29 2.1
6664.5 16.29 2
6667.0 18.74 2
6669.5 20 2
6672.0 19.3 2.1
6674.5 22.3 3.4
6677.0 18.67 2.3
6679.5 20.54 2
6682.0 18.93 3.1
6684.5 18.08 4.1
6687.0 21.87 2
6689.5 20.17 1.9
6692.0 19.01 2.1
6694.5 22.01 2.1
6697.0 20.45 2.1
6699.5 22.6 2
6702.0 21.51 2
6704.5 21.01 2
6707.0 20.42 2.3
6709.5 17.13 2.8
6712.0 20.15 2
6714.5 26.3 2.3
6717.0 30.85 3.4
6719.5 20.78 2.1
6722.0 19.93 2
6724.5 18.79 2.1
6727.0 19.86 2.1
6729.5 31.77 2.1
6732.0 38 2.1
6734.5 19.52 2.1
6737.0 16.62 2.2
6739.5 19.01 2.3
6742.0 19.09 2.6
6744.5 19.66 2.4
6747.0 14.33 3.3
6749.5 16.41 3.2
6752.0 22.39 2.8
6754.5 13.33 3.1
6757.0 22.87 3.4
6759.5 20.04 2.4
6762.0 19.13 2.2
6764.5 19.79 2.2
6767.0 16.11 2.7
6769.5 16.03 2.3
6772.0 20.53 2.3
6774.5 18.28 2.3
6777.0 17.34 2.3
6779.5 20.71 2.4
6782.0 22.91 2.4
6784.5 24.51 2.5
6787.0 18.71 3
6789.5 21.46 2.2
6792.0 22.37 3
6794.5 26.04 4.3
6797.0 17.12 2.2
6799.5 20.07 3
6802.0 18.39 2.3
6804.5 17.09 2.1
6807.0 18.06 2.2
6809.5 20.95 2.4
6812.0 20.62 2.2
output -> -2.5 angstrom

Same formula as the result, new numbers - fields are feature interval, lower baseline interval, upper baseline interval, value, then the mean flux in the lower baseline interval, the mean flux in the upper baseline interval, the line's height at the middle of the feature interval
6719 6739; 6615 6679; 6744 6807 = -3.60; 19.9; 19.4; 19.6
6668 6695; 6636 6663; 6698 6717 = 1.45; 20.2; 21.9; 21.1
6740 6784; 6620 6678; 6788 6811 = 2.62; 19.7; 20.2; 20.1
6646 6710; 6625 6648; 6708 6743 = 0.36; 18.7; 22.7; 20.6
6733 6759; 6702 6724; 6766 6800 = 3.13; 21.9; 20.2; 21.1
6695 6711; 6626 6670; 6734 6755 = -1.66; 19.6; 17.9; 18.6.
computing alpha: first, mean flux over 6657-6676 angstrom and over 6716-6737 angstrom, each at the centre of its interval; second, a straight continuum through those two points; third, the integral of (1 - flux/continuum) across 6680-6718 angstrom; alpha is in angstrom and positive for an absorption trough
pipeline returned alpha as 1.6 angstrom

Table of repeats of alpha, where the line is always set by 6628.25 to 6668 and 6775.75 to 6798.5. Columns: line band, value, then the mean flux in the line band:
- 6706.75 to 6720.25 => -1.64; 22.8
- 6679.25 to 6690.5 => 0.09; 19.9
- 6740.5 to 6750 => 1.48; 17.5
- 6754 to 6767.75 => 1.31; 18.9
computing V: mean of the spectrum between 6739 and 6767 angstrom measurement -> 18.6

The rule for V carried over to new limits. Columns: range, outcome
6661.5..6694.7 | 19.5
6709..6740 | 23.2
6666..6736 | 21.7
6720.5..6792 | 20.3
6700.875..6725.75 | 21.7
